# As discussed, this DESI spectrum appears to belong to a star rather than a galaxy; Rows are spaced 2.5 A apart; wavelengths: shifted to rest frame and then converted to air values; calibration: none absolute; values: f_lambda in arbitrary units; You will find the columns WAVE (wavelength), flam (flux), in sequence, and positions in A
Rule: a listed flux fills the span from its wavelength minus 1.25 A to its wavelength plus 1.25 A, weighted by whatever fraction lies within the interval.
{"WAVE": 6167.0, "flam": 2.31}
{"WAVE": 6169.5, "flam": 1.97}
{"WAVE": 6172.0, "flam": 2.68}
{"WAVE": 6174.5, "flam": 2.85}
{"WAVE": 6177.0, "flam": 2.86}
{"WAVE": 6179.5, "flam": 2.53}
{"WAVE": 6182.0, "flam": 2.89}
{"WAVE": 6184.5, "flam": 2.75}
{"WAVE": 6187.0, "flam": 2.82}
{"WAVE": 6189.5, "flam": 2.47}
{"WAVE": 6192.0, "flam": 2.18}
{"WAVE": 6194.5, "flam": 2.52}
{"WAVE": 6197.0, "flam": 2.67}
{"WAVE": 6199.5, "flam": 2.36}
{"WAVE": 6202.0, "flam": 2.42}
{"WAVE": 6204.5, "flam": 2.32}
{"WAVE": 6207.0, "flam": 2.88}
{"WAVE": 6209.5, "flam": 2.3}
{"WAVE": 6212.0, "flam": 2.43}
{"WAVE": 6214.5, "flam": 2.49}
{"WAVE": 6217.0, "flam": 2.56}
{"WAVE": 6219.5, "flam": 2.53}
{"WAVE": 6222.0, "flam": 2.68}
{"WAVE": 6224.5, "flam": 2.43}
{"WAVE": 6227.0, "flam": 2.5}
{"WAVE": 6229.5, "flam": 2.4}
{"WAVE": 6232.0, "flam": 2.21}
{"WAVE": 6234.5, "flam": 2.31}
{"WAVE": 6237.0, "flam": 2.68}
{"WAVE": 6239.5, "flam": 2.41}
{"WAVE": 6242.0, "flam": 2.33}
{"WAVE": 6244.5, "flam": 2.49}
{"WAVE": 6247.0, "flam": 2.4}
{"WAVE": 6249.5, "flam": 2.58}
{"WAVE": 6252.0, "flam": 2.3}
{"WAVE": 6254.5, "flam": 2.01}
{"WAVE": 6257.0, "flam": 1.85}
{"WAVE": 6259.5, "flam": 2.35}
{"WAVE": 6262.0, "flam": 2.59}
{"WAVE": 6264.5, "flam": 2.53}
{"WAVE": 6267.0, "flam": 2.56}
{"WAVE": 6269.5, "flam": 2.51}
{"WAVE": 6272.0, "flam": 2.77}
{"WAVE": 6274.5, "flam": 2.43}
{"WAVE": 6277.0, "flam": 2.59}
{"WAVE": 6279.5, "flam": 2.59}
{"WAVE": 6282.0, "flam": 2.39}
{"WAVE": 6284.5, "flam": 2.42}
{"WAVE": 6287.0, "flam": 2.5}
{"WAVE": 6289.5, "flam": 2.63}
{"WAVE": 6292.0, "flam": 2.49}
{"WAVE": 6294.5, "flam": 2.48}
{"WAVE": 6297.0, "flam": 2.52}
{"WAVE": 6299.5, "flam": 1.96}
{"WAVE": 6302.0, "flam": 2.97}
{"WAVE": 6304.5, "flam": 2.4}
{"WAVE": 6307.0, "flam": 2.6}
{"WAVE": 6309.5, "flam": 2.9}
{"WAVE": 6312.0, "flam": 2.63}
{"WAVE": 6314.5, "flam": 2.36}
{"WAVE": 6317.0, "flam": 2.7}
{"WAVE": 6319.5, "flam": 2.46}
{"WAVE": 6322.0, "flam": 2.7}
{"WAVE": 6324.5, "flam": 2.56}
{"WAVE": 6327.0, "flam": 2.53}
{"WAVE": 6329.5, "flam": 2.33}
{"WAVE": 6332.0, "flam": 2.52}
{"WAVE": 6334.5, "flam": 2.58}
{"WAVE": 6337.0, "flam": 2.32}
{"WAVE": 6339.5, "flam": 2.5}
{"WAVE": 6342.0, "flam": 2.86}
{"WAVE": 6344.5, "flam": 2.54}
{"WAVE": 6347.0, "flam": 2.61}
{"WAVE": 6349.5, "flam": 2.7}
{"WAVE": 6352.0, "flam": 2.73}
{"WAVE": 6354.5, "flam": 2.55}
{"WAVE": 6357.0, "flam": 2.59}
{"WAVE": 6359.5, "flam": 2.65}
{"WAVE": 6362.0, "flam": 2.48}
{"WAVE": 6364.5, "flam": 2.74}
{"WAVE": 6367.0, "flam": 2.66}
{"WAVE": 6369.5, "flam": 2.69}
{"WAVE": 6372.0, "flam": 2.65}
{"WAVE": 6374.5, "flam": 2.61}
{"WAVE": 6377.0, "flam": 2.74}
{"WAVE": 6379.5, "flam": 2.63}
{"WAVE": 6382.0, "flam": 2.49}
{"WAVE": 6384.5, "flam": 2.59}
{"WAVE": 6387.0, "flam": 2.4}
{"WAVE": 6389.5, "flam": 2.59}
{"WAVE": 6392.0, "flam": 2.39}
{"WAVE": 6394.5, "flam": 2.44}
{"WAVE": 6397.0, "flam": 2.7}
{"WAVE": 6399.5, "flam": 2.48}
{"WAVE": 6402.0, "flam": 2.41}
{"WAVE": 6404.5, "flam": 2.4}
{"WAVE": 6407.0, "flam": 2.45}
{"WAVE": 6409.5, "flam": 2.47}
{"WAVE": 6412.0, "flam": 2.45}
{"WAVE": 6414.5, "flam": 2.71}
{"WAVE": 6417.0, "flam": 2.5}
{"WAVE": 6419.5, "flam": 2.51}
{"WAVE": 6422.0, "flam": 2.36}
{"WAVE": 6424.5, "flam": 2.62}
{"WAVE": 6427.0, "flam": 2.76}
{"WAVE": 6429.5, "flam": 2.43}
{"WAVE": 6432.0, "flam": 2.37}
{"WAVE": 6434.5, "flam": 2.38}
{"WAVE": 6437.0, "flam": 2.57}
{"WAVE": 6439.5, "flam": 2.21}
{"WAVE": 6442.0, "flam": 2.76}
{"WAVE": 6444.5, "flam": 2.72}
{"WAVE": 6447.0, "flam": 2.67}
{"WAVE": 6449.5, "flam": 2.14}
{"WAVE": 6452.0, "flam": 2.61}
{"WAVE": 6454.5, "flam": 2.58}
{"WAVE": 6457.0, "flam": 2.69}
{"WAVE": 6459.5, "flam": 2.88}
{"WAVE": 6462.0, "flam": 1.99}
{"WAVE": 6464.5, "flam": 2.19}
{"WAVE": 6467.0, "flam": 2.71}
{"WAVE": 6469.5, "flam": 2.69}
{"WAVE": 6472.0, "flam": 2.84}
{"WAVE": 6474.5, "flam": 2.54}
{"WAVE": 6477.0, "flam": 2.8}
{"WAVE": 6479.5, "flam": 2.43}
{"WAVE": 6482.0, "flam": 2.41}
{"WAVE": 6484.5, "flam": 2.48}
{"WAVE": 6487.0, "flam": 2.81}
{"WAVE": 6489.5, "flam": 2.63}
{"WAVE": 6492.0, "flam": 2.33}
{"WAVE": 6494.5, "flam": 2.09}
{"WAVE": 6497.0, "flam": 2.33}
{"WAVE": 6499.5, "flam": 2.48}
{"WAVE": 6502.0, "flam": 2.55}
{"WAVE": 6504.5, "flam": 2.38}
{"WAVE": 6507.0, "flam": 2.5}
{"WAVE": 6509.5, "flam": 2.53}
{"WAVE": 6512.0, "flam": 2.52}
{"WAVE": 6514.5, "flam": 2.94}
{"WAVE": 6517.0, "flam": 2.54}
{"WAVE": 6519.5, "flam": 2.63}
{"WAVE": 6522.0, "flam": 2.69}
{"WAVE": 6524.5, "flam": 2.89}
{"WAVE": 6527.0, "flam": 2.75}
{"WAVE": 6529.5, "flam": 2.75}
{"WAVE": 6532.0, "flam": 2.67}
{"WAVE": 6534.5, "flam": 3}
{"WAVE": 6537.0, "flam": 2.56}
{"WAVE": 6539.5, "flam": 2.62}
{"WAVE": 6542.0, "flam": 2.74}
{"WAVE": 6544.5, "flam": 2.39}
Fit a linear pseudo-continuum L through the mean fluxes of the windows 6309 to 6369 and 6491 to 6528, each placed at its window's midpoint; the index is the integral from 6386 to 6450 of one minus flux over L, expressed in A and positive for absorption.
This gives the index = 1.7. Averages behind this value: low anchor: 2.59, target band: 2.5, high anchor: 2.54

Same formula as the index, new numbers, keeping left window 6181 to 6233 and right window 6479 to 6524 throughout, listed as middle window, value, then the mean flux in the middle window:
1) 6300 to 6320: -0.73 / 2.61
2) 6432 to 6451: 0.26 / 2.49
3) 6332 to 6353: -0.67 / 2.6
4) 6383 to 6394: 0.13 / 2.49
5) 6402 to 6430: 0.09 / 2.51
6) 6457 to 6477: -0.41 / 2.57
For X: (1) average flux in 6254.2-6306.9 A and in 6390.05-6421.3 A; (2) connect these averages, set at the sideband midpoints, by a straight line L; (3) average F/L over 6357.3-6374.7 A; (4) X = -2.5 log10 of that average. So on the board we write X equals -0.07 mag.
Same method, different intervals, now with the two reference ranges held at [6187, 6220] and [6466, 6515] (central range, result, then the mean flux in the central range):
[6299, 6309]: -0.02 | 2.55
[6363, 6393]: -0.03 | 2.6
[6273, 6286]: 0.00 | 2.49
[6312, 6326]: -0.02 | 2.56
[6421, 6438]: 0.01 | 2.5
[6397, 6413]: 0.03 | 2.46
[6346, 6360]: -0.05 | 2.64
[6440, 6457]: -0.02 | 2.57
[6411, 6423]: 0.01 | 2.51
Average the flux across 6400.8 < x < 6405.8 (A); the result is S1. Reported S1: 2.41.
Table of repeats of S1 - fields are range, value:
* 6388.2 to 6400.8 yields 2.52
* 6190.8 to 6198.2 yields 2.46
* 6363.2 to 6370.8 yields 2.69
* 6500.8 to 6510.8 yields 2.49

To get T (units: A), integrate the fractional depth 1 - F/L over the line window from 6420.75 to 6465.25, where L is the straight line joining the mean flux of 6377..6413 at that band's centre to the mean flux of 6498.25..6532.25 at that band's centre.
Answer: 0.9 A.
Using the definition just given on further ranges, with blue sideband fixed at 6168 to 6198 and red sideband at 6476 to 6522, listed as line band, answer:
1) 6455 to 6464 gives 0.13 A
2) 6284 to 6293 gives 0.19 A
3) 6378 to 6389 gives 0.06 A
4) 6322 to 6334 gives 0.23 A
